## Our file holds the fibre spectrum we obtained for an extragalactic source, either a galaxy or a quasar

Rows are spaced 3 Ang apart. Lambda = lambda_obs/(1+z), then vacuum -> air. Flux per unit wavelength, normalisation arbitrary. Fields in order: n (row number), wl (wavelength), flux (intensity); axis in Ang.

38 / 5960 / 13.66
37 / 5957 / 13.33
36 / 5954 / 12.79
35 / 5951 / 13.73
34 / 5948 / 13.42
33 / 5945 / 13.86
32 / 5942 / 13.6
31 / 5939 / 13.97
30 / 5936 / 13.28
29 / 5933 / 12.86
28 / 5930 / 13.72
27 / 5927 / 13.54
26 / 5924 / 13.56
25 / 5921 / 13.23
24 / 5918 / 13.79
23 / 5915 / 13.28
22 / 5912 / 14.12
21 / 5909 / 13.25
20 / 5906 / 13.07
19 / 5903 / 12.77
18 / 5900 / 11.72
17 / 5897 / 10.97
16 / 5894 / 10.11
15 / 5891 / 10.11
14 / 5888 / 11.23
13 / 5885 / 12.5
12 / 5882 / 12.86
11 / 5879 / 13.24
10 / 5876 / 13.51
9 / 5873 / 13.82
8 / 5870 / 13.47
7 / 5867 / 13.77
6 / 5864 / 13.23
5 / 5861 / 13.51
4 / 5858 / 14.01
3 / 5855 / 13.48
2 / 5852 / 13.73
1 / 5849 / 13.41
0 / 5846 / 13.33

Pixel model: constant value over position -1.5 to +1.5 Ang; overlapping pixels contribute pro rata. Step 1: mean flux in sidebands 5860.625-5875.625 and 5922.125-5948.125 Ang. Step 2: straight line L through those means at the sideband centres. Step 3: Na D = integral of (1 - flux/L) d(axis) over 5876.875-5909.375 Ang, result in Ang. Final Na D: 3.8 Ang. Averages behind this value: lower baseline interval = 13.6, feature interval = 12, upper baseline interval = 13.5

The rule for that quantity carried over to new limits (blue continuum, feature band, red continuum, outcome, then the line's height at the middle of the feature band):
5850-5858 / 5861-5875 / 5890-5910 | -0.53 Ang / 13.1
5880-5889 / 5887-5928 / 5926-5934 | 1.25 Ang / 12.9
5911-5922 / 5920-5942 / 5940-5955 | 0.15 Ang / 13.6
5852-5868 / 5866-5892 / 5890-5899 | -1.85 Ang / 11.9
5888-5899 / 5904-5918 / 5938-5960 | -2.36 Ang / 11.5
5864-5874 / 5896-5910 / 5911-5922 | 1.26 Ang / 13.6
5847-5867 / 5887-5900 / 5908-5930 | 2.74 Ang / 13.6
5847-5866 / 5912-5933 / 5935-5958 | 0.01 Ang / 13.5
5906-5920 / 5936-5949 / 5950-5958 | -0.33 Ang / 13.3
